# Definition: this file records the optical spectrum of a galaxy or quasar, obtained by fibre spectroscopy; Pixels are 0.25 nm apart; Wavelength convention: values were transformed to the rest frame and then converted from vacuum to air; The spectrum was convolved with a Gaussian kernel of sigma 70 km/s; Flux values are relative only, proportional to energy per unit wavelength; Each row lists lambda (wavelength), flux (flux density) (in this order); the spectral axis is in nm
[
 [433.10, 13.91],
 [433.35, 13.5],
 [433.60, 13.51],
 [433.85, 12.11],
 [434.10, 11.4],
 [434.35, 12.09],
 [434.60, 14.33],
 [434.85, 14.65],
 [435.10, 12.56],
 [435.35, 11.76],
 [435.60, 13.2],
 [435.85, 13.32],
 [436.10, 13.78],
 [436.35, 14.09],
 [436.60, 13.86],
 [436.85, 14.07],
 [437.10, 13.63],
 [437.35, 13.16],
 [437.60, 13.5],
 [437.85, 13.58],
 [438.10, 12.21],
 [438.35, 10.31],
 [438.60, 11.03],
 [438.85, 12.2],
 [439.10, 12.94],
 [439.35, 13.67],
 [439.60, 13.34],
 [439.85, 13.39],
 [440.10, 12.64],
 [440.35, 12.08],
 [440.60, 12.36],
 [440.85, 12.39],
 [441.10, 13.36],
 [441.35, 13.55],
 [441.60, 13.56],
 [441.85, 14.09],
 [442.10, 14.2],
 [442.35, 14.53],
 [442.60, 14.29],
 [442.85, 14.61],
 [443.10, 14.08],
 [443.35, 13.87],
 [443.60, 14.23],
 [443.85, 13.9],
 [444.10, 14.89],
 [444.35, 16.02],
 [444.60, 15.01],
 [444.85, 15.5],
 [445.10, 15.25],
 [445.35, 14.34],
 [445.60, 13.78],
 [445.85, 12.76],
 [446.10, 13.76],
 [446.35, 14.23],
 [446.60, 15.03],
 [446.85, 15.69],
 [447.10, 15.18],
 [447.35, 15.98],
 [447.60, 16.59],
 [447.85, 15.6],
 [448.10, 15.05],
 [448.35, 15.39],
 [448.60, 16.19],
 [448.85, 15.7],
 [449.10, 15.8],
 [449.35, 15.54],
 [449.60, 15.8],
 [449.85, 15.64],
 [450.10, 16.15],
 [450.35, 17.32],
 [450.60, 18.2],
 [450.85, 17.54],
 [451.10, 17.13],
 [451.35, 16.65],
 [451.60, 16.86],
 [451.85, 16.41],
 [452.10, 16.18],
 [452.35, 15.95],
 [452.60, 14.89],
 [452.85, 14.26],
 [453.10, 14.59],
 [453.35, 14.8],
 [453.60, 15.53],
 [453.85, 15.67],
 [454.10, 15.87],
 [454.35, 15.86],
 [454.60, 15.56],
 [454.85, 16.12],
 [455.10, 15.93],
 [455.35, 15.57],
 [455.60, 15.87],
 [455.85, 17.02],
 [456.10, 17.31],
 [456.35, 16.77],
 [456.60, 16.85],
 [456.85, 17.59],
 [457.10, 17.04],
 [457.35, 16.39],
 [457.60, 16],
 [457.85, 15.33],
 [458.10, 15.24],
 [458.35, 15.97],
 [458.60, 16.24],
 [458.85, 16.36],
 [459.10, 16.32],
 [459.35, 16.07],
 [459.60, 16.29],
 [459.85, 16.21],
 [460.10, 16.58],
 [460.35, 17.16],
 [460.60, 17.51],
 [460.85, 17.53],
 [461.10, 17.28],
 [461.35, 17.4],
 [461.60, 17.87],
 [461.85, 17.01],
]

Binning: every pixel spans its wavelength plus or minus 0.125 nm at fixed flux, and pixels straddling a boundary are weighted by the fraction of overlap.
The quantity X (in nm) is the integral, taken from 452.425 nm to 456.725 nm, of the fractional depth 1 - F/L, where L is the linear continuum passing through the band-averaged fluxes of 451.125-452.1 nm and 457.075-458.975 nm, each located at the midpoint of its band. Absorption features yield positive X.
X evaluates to 0.14 nm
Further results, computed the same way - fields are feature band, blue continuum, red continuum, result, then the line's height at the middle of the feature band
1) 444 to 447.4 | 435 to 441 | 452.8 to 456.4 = -0.13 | 14.2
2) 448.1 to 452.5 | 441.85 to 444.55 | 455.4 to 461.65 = -0.25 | 15.5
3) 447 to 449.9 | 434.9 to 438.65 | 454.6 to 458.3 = -0.14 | 15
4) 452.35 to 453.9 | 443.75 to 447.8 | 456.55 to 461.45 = 0.08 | 15.8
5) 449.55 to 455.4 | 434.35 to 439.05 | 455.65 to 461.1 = -0.16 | 15.6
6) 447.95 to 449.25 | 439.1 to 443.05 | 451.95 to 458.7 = -0.07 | 14.8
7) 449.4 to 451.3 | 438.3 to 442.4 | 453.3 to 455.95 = -0.23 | 15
